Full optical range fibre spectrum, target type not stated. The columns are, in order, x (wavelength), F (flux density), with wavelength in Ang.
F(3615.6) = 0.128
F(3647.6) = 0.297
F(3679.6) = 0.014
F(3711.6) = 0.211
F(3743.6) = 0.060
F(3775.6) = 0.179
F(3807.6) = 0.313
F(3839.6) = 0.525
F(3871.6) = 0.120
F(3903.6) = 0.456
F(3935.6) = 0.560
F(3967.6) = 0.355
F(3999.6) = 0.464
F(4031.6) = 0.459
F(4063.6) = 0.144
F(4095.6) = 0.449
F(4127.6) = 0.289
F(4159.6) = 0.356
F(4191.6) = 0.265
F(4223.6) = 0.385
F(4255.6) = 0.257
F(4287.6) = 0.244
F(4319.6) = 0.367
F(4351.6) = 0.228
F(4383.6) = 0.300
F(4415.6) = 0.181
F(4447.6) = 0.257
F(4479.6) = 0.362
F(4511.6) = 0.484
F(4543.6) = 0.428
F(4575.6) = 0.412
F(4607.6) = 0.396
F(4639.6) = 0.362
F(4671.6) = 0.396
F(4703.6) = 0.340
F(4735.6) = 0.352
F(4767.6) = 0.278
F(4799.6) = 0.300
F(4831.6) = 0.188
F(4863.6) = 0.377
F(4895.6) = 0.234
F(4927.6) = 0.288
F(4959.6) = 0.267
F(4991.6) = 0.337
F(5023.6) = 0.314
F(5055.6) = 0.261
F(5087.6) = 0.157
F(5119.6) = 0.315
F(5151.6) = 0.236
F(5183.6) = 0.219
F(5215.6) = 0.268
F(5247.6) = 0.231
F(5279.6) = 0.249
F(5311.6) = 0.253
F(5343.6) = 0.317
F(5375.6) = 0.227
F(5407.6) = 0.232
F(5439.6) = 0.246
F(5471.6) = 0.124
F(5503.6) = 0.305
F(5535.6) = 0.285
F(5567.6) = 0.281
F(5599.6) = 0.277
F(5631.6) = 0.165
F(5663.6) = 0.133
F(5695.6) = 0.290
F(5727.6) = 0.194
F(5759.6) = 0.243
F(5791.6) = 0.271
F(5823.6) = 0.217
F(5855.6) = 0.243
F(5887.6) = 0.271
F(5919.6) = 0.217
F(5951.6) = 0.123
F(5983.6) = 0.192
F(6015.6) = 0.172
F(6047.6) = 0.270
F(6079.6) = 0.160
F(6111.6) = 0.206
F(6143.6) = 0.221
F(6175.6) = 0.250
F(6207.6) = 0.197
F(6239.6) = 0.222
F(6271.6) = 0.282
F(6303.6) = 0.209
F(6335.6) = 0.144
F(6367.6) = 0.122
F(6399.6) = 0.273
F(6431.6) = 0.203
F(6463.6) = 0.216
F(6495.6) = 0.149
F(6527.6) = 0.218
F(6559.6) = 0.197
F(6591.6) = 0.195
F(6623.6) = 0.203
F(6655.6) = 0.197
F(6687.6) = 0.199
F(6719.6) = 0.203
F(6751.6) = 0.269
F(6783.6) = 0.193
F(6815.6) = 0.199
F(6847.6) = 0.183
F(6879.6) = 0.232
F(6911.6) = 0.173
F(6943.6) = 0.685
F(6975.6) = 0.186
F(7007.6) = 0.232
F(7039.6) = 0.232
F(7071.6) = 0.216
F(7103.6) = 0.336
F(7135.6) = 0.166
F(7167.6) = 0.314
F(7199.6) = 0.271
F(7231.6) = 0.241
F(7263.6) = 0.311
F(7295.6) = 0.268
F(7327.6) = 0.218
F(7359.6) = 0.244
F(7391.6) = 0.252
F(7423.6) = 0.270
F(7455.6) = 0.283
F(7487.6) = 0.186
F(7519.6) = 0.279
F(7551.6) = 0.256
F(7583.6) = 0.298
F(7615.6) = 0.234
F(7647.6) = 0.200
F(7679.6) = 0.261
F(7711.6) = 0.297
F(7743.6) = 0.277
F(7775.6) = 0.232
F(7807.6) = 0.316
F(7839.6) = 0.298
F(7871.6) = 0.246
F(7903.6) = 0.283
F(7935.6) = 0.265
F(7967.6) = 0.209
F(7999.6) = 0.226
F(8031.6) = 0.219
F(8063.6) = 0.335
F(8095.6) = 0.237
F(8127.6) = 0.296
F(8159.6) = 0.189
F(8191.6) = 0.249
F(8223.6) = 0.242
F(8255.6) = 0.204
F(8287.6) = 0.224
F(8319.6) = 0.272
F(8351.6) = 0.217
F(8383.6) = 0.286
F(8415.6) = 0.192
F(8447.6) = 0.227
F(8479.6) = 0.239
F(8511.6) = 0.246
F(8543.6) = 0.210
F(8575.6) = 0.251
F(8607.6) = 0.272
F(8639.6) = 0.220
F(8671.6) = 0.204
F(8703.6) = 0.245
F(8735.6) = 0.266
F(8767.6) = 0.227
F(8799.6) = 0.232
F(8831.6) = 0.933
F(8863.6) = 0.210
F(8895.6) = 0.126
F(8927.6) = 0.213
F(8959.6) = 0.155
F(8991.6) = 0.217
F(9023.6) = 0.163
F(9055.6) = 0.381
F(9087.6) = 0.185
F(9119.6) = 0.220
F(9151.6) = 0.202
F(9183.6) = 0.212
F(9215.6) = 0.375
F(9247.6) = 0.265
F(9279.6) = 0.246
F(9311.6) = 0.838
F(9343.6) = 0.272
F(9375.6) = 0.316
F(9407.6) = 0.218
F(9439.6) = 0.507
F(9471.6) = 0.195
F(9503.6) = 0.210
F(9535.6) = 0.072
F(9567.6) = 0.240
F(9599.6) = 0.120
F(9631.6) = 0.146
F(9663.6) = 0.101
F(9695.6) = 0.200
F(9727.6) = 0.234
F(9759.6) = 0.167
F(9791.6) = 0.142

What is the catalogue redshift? 0.860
